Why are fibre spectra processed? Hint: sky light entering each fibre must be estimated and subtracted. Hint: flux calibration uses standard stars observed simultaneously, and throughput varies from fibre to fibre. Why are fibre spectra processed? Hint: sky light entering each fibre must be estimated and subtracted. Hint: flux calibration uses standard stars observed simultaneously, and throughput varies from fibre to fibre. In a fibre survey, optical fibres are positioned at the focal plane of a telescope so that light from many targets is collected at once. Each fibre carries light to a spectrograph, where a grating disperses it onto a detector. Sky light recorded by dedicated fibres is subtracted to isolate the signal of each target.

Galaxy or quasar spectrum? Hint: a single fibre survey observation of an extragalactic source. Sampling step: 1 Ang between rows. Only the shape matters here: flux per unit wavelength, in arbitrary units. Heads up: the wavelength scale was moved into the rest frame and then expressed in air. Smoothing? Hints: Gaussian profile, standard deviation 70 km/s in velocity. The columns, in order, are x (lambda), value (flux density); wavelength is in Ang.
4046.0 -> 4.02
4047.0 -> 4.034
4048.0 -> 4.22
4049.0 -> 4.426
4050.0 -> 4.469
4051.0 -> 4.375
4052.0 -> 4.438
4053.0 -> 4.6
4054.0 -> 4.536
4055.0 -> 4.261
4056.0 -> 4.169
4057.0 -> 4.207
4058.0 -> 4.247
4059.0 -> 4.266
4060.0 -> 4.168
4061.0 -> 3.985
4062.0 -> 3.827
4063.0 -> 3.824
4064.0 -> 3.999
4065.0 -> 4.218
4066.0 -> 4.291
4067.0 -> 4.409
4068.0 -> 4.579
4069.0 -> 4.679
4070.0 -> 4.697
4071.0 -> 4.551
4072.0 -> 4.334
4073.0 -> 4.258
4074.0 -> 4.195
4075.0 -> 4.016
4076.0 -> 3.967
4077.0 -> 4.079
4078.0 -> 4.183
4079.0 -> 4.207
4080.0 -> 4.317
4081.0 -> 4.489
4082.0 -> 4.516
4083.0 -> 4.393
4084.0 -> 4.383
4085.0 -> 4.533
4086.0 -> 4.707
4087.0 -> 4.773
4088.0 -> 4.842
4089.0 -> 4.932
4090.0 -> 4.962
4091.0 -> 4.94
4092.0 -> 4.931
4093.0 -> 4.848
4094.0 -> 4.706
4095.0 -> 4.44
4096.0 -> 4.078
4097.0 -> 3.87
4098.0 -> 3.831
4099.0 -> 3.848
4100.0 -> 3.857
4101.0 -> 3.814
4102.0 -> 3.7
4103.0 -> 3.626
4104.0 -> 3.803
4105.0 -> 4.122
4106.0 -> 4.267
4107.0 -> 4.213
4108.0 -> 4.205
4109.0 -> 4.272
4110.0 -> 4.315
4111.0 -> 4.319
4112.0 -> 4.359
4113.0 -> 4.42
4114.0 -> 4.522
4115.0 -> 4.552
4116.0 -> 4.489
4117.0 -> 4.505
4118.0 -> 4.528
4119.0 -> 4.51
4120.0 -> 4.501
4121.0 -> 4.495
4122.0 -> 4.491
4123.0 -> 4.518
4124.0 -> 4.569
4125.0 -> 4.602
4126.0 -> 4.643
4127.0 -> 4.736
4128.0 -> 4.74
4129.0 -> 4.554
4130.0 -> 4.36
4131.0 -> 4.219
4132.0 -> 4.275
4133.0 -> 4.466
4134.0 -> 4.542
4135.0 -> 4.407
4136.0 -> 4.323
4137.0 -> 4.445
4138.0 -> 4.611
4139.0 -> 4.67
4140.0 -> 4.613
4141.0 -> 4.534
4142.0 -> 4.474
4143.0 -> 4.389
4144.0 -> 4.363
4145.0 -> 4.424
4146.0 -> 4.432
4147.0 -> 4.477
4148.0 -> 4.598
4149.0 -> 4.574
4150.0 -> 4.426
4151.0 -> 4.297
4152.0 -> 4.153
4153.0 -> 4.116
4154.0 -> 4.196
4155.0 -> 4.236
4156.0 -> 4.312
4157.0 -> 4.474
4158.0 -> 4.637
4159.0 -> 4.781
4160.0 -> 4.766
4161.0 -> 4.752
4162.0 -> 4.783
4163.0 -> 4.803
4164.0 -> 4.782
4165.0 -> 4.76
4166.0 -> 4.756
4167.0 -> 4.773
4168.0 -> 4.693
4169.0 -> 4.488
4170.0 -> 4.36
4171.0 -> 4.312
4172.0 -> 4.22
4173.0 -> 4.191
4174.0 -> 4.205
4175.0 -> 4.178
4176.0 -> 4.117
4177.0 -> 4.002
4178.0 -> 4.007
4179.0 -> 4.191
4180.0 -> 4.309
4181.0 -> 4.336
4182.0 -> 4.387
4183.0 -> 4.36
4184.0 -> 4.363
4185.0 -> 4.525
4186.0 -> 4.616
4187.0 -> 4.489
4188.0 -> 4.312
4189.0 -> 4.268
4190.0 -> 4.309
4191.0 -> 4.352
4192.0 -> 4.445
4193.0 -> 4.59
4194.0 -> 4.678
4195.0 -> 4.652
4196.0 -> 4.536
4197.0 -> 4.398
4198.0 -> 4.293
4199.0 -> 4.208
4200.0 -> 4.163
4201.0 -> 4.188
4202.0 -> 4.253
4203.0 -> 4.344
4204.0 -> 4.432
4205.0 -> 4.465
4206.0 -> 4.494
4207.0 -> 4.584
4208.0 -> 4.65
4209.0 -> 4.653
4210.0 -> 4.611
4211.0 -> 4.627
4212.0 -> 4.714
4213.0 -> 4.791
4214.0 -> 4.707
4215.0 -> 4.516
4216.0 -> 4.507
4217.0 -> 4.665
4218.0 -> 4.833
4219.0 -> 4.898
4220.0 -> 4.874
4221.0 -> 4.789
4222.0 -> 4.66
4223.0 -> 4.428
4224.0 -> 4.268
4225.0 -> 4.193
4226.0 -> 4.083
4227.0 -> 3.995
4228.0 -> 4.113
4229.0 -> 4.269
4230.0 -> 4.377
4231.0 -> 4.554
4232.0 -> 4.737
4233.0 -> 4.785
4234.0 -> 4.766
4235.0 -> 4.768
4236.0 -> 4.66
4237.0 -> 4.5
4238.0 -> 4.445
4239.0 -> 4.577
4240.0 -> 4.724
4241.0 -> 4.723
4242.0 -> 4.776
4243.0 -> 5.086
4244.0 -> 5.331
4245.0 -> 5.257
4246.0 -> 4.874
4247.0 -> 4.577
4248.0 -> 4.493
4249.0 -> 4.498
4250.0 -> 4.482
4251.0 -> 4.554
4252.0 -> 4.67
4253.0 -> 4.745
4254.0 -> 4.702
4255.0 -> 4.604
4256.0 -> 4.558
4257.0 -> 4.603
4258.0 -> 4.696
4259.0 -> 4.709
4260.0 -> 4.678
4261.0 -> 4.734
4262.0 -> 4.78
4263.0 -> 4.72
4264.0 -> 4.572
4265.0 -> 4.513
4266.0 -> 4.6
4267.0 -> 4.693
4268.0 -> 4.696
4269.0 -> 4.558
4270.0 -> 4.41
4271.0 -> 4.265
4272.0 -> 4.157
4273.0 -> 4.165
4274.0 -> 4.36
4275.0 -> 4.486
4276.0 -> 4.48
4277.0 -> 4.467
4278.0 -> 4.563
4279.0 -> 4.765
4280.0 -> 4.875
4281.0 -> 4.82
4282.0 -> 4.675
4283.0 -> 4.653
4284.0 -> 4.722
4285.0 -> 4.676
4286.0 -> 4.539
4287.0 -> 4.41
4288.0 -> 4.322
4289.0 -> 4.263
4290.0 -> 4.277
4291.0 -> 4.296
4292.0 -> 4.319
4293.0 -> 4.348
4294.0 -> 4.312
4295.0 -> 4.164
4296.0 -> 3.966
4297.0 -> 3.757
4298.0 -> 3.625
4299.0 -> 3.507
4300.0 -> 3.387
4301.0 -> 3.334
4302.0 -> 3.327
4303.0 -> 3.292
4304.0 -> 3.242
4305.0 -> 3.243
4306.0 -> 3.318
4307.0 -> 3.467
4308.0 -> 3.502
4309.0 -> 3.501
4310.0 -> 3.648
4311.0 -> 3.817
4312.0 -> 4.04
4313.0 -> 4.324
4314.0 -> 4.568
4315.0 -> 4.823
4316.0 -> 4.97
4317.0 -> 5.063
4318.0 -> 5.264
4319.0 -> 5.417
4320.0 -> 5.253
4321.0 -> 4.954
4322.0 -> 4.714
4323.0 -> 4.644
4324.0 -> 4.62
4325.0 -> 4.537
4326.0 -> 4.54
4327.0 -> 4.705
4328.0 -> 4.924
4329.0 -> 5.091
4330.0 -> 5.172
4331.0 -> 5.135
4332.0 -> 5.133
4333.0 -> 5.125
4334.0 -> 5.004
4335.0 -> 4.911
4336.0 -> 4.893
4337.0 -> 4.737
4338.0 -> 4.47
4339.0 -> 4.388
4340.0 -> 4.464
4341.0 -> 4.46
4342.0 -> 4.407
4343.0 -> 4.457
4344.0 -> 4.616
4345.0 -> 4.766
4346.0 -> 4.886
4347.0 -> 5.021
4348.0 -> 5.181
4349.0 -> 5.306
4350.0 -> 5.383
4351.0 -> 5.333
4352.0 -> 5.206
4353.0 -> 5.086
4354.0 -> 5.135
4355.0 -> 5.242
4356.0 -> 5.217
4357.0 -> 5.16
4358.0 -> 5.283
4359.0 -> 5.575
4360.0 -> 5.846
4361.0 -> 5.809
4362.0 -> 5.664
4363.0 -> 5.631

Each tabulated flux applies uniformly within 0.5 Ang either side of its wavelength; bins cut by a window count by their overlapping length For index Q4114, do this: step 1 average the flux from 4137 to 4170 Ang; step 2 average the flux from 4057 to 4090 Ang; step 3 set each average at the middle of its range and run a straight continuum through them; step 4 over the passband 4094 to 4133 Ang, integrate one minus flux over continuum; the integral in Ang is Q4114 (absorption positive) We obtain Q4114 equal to 1.2 Ang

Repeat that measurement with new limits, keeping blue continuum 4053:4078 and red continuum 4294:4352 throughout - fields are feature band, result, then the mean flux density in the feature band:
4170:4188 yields 0.2 Ang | 4.29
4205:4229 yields -0.9 Ang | 4.54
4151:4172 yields -1.0 Ang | 4.53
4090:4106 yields 0.3 Ang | 4.19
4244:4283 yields -1.8 Ang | 4.62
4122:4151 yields -1.3 Ang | 4.5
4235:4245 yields -0.9 Ang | 4.78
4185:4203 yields -0.2 Ang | 4.4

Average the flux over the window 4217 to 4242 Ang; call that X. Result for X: 4.55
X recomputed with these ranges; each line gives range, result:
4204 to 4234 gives 4.55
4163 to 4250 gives 4.51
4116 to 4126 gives 4.53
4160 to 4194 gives 4.43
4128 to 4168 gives 4.51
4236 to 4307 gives 4.4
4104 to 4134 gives 4.43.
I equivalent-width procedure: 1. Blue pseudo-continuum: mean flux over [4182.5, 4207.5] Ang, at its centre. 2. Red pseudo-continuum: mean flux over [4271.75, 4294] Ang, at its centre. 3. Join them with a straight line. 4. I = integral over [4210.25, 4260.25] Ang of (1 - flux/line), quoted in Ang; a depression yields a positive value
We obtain -2.1 Ang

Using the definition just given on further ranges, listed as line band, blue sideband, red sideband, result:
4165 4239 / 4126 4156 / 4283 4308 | -3.9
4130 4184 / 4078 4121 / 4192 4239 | 0.1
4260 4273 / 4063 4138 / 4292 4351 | -0.4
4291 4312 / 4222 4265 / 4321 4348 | 4.6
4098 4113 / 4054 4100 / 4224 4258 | 1.2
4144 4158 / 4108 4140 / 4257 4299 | 0.3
